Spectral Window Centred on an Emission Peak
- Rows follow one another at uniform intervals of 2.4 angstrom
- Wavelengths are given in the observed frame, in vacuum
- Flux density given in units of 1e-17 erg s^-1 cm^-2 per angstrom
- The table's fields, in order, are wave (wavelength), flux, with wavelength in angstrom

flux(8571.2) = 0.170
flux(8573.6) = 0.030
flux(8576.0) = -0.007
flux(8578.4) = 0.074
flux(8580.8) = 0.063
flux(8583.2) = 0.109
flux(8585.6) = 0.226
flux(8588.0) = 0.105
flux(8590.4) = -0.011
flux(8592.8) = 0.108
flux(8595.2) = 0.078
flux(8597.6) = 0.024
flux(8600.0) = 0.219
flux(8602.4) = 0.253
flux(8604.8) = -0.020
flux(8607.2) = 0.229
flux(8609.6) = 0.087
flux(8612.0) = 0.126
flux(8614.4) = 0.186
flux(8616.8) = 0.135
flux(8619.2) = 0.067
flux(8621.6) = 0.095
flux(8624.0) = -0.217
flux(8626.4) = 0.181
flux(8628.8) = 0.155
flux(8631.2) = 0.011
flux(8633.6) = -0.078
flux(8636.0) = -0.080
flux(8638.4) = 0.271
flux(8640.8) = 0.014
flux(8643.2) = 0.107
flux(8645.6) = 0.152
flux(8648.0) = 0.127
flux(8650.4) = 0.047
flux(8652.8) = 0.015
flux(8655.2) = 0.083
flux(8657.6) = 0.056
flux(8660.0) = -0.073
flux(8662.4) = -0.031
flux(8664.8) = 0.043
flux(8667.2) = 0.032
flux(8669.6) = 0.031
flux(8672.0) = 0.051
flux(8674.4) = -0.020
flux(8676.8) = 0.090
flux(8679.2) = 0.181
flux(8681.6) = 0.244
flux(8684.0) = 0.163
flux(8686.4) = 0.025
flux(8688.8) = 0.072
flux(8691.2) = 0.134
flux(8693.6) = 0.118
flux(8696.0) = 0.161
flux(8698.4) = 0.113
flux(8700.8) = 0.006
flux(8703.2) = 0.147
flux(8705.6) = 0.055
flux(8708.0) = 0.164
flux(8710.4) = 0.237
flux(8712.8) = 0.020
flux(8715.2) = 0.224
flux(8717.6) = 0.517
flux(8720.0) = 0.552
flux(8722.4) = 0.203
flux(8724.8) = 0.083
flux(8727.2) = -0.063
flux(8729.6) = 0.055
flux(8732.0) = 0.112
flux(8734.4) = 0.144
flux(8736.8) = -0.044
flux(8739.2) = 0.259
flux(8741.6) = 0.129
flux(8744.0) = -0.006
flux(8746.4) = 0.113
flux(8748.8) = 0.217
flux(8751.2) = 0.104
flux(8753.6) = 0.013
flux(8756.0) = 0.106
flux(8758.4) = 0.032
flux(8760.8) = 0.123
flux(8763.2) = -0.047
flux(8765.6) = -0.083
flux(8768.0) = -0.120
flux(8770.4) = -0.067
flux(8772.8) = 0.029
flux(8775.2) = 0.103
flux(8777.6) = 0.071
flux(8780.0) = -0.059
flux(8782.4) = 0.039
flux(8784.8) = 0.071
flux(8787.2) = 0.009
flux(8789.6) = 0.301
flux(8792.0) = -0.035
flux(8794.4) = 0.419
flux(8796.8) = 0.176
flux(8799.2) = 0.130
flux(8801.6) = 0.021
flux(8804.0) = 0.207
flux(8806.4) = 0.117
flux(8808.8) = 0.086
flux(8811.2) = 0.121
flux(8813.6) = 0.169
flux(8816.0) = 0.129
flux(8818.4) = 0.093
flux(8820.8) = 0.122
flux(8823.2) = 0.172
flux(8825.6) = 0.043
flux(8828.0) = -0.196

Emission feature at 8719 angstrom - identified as H-gamma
